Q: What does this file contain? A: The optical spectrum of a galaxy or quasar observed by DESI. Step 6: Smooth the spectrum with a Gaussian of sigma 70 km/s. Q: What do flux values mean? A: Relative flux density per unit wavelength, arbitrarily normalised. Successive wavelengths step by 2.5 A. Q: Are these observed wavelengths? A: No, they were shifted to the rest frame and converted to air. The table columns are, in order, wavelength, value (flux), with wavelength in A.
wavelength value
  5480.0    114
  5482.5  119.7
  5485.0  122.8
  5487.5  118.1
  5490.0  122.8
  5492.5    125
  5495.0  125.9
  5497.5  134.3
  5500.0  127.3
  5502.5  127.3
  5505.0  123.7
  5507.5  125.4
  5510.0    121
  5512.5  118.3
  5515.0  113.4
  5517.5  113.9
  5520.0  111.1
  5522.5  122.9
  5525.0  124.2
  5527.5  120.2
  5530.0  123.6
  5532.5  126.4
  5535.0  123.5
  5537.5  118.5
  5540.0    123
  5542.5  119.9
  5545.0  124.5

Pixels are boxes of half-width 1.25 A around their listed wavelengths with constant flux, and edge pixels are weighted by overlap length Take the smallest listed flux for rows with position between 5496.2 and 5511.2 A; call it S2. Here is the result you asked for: 121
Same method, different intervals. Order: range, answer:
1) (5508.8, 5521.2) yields 111.1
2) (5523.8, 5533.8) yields 120.2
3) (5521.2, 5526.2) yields 122.9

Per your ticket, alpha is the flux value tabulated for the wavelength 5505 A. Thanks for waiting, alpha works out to 123.7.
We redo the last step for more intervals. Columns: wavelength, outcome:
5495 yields 125.9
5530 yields 123.6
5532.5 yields 126.4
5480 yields 114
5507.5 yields 125.4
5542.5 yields 119.9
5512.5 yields 118.3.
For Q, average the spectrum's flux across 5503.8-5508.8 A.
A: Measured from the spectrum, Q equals 125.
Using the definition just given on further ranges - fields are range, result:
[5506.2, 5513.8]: 122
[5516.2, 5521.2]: 113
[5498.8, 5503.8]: 127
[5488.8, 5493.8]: 124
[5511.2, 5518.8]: 115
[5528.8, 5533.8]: 125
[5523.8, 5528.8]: 122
